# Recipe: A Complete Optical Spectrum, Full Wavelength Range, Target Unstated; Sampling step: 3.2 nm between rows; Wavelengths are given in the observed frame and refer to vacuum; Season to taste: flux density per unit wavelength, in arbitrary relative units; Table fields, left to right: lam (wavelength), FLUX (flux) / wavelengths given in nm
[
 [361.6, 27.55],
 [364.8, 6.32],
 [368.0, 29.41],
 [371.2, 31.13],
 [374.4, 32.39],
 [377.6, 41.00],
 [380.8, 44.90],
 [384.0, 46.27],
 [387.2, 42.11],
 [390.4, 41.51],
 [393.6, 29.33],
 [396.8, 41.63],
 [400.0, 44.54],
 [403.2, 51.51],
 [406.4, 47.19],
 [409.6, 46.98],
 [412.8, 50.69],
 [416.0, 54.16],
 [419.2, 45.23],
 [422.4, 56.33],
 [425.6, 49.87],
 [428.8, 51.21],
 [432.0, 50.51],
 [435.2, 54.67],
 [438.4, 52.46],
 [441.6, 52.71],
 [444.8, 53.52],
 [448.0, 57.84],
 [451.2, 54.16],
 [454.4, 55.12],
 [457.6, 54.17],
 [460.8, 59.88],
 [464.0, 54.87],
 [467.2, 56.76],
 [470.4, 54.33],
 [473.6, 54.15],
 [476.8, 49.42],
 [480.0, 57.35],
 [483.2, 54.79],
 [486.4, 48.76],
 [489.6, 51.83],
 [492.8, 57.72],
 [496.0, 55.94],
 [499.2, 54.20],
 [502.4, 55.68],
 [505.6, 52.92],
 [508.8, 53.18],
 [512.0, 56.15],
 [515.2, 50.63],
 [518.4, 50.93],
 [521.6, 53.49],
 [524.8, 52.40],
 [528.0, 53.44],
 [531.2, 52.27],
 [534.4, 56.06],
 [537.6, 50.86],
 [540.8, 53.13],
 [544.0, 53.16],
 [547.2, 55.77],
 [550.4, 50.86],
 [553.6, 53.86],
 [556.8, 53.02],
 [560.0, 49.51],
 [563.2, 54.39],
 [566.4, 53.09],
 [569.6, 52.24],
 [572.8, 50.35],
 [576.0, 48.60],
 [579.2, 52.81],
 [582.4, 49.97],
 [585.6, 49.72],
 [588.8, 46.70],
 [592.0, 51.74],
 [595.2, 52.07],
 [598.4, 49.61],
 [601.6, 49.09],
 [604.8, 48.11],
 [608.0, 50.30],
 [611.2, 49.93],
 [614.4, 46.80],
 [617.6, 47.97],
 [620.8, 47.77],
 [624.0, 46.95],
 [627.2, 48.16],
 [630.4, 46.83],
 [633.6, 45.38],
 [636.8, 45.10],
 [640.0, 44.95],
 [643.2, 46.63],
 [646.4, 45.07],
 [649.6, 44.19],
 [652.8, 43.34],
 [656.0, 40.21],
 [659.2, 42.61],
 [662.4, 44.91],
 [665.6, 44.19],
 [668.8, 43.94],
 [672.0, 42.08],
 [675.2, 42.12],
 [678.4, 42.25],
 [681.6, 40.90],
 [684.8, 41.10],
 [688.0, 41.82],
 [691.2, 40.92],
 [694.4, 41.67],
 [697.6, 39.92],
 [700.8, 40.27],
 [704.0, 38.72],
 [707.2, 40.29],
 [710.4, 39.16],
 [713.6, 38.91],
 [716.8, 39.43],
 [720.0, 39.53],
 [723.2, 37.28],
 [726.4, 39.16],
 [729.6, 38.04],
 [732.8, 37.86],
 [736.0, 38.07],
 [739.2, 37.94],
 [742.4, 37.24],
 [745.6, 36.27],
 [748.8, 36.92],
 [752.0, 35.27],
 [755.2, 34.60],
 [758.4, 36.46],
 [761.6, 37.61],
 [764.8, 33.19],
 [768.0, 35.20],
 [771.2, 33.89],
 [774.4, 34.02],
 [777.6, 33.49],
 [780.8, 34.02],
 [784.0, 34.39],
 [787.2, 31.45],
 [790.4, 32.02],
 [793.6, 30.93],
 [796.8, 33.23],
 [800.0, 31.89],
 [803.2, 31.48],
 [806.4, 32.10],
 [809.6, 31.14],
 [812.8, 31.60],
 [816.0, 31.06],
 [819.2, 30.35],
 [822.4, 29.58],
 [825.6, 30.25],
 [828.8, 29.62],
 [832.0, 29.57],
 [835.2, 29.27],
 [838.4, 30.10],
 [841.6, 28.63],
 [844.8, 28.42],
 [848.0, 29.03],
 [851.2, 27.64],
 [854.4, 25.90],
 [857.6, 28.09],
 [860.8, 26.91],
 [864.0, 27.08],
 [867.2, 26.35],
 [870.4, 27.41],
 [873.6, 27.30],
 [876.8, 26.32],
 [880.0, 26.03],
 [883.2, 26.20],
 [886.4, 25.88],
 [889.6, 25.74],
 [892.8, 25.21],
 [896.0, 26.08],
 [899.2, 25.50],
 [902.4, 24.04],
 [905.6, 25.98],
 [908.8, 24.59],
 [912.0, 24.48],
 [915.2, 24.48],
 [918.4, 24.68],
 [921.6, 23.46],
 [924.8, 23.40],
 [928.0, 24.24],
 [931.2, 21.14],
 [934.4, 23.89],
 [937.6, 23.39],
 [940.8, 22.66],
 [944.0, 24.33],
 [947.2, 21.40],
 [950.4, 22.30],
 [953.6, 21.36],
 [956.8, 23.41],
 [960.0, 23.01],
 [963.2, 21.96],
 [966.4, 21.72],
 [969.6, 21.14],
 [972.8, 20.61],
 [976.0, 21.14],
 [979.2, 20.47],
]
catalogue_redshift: 0.00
